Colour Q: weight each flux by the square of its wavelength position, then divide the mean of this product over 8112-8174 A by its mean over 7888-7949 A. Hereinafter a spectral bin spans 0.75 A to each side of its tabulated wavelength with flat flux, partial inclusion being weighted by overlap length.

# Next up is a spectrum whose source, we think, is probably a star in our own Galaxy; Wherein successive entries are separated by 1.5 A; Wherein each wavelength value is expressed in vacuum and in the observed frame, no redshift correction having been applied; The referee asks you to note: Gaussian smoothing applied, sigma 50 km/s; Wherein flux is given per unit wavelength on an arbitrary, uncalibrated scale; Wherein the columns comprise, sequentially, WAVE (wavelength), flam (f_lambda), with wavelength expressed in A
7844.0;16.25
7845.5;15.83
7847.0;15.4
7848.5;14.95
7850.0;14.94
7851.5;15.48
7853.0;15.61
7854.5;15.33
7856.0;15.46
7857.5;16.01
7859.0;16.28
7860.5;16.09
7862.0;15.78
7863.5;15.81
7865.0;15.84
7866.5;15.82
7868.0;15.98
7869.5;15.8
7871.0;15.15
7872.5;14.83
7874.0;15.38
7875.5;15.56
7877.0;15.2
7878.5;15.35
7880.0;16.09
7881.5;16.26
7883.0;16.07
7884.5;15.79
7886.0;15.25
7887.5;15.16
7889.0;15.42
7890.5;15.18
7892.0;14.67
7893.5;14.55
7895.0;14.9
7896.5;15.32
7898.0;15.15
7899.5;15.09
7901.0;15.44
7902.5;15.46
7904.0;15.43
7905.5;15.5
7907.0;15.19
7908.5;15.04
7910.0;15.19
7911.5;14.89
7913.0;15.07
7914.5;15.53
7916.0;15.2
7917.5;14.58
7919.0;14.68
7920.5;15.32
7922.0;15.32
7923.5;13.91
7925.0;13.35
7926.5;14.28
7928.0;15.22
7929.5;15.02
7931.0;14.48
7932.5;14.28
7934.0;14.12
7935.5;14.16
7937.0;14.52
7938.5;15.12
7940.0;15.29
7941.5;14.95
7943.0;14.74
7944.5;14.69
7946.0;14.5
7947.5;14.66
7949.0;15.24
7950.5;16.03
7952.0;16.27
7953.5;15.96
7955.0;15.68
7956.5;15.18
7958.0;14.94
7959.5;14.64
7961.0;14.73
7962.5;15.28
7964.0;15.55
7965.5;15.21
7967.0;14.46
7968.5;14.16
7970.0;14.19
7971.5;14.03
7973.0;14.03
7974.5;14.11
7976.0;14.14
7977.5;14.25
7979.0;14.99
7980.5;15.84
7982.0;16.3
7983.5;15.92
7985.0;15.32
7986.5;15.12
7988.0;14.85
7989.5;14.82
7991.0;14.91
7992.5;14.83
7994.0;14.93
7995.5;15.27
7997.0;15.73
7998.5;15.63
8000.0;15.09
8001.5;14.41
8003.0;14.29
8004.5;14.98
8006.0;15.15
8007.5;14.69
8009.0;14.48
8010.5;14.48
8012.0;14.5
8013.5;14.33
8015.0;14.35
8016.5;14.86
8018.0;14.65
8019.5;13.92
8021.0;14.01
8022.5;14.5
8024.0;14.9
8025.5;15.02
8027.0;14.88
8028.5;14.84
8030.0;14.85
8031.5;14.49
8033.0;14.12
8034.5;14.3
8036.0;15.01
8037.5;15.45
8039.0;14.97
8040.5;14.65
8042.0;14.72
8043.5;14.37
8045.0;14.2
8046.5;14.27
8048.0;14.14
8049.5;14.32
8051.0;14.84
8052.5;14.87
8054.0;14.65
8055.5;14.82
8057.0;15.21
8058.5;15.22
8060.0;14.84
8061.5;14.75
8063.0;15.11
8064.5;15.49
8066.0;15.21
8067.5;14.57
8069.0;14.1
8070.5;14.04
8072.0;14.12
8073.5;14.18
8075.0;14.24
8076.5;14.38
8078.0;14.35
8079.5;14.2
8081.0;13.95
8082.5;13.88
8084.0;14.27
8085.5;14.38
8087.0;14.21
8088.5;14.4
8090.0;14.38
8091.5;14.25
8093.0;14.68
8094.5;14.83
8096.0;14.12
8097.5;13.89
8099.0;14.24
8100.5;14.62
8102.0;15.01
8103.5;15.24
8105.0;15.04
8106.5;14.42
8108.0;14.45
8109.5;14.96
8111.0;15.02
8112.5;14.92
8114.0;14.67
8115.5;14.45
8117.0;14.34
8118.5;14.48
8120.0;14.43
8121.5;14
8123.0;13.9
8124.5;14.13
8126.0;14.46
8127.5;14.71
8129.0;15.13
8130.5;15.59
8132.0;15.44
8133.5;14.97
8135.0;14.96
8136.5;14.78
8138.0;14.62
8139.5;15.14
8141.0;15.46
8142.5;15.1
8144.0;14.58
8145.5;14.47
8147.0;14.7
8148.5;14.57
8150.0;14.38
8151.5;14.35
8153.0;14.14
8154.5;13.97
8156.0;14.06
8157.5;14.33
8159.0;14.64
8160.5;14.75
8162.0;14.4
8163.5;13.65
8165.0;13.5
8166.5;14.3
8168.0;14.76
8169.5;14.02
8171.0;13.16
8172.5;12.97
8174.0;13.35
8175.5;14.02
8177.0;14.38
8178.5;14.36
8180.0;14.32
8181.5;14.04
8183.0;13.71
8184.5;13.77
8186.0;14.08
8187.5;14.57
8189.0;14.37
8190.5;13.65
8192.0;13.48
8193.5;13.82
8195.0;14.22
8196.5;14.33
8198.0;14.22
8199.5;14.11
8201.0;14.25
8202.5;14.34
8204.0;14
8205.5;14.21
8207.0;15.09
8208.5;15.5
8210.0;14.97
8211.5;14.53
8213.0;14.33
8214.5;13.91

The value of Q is 1.0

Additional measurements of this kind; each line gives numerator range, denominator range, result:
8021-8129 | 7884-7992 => 1.01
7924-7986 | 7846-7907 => 0.98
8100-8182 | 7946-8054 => 1.01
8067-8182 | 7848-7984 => 1.00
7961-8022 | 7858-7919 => 0.99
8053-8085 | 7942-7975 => 1.00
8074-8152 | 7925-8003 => 1.01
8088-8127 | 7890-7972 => 1.02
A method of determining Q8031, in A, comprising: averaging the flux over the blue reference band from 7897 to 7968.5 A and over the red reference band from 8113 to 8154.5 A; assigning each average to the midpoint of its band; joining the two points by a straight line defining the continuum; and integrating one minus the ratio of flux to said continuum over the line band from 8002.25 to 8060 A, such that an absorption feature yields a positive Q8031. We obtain 0.70 A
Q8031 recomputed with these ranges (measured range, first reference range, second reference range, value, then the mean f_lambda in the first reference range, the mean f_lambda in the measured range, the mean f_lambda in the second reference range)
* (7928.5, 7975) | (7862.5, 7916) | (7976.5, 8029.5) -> 0.8 A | 15.4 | 14.9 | 14.9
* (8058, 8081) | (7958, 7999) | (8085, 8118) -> 0.2 A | 14.9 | 14.6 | 14.6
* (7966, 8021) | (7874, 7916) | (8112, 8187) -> 0.7 A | 15.3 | 14.8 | 14.4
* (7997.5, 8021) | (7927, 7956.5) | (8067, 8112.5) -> 0.1 A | 15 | 14.6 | 14.4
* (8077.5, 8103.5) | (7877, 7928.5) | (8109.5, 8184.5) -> 0.4 A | 15.1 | 14.4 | 14.4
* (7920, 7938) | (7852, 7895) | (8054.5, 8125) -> 0.9 A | 15.5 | 14.5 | 14.5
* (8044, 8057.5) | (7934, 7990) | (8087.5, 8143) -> 0.2 A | 15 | 14.6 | 14.7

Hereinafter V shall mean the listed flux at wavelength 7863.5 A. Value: 15.81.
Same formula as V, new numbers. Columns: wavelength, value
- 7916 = 15.2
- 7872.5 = 14.83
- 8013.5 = 14.33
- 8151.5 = 14.35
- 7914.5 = 15.53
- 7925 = 13.35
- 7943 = 14.74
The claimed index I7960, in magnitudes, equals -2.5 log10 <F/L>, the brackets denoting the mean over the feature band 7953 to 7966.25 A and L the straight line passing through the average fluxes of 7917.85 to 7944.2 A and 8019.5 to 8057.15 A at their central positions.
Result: -0.043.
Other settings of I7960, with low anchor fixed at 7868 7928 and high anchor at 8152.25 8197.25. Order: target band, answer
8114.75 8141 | -0.04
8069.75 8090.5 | 0.02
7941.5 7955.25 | -0.02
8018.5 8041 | 0.00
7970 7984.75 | 0.00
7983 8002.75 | -0.02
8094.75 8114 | -0.03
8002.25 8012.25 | 0.00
